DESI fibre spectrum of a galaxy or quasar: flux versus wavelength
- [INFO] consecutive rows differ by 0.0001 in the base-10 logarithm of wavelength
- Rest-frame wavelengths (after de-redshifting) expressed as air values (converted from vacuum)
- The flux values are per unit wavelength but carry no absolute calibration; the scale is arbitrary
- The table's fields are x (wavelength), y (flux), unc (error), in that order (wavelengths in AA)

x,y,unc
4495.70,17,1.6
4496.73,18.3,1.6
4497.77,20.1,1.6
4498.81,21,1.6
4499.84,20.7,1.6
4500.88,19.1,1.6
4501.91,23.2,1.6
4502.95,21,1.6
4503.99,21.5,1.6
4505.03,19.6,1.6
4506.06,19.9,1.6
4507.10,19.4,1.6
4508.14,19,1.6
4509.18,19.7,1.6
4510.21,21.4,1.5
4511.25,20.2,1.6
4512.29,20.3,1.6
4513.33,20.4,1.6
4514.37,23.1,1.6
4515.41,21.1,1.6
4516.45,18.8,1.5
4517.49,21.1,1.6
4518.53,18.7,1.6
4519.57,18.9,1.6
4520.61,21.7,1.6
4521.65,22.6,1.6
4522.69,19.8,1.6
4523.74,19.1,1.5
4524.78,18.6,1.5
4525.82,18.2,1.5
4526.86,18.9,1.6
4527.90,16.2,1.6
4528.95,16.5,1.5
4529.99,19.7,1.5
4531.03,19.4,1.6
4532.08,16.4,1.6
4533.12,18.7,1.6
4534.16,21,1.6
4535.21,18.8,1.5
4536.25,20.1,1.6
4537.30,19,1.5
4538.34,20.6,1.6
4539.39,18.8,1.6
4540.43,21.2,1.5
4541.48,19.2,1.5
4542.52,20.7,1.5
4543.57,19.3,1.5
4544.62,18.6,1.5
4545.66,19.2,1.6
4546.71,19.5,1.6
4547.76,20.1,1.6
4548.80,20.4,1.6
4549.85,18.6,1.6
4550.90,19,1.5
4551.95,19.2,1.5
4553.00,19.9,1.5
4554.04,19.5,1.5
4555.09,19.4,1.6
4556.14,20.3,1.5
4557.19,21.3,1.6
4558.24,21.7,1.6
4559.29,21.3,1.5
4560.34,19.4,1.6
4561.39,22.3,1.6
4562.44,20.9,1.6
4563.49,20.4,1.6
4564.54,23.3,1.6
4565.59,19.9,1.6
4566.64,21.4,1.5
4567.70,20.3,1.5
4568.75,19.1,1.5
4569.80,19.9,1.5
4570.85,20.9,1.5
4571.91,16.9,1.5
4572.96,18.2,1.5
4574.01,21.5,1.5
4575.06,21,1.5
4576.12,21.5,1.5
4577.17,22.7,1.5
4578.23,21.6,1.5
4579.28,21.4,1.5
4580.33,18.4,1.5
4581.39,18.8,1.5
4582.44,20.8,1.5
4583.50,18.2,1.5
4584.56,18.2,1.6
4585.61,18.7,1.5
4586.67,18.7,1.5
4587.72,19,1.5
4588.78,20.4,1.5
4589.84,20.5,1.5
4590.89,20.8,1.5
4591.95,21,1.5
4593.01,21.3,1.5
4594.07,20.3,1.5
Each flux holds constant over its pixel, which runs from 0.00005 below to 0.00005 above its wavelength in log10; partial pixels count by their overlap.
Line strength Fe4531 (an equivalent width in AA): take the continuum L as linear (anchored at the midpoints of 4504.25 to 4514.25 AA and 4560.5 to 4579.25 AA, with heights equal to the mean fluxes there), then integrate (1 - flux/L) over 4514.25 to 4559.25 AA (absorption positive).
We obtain 1.8 AA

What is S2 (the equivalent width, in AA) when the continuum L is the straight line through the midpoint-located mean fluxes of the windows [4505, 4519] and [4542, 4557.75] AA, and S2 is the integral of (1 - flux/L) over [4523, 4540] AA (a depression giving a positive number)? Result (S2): 1.0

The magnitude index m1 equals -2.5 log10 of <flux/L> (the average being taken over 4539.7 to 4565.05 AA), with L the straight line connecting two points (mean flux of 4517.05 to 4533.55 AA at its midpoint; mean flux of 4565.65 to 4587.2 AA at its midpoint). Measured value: -0.04 mag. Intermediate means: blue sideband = 19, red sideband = 19.9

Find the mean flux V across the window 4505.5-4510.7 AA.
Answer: 19.9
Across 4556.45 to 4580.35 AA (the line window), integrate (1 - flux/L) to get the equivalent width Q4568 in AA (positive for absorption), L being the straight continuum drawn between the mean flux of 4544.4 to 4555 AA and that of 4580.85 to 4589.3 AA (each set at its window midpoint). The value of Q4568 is -1.8 AA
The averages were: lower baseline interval 19.4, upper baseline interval 19.1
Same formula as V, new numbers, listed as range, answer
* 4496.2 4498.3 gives 19.2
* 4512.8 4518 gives 20.9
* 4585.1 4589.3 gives 19.2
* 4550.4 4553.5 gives 19.3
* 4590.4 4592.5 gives 20.9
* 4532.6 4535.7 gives 19.5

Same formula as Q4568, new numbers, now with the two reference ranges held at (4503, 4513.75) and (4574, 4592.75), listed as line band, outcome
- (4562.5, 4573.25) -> 0.0 AA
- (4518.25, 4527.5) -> 0.3 AA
